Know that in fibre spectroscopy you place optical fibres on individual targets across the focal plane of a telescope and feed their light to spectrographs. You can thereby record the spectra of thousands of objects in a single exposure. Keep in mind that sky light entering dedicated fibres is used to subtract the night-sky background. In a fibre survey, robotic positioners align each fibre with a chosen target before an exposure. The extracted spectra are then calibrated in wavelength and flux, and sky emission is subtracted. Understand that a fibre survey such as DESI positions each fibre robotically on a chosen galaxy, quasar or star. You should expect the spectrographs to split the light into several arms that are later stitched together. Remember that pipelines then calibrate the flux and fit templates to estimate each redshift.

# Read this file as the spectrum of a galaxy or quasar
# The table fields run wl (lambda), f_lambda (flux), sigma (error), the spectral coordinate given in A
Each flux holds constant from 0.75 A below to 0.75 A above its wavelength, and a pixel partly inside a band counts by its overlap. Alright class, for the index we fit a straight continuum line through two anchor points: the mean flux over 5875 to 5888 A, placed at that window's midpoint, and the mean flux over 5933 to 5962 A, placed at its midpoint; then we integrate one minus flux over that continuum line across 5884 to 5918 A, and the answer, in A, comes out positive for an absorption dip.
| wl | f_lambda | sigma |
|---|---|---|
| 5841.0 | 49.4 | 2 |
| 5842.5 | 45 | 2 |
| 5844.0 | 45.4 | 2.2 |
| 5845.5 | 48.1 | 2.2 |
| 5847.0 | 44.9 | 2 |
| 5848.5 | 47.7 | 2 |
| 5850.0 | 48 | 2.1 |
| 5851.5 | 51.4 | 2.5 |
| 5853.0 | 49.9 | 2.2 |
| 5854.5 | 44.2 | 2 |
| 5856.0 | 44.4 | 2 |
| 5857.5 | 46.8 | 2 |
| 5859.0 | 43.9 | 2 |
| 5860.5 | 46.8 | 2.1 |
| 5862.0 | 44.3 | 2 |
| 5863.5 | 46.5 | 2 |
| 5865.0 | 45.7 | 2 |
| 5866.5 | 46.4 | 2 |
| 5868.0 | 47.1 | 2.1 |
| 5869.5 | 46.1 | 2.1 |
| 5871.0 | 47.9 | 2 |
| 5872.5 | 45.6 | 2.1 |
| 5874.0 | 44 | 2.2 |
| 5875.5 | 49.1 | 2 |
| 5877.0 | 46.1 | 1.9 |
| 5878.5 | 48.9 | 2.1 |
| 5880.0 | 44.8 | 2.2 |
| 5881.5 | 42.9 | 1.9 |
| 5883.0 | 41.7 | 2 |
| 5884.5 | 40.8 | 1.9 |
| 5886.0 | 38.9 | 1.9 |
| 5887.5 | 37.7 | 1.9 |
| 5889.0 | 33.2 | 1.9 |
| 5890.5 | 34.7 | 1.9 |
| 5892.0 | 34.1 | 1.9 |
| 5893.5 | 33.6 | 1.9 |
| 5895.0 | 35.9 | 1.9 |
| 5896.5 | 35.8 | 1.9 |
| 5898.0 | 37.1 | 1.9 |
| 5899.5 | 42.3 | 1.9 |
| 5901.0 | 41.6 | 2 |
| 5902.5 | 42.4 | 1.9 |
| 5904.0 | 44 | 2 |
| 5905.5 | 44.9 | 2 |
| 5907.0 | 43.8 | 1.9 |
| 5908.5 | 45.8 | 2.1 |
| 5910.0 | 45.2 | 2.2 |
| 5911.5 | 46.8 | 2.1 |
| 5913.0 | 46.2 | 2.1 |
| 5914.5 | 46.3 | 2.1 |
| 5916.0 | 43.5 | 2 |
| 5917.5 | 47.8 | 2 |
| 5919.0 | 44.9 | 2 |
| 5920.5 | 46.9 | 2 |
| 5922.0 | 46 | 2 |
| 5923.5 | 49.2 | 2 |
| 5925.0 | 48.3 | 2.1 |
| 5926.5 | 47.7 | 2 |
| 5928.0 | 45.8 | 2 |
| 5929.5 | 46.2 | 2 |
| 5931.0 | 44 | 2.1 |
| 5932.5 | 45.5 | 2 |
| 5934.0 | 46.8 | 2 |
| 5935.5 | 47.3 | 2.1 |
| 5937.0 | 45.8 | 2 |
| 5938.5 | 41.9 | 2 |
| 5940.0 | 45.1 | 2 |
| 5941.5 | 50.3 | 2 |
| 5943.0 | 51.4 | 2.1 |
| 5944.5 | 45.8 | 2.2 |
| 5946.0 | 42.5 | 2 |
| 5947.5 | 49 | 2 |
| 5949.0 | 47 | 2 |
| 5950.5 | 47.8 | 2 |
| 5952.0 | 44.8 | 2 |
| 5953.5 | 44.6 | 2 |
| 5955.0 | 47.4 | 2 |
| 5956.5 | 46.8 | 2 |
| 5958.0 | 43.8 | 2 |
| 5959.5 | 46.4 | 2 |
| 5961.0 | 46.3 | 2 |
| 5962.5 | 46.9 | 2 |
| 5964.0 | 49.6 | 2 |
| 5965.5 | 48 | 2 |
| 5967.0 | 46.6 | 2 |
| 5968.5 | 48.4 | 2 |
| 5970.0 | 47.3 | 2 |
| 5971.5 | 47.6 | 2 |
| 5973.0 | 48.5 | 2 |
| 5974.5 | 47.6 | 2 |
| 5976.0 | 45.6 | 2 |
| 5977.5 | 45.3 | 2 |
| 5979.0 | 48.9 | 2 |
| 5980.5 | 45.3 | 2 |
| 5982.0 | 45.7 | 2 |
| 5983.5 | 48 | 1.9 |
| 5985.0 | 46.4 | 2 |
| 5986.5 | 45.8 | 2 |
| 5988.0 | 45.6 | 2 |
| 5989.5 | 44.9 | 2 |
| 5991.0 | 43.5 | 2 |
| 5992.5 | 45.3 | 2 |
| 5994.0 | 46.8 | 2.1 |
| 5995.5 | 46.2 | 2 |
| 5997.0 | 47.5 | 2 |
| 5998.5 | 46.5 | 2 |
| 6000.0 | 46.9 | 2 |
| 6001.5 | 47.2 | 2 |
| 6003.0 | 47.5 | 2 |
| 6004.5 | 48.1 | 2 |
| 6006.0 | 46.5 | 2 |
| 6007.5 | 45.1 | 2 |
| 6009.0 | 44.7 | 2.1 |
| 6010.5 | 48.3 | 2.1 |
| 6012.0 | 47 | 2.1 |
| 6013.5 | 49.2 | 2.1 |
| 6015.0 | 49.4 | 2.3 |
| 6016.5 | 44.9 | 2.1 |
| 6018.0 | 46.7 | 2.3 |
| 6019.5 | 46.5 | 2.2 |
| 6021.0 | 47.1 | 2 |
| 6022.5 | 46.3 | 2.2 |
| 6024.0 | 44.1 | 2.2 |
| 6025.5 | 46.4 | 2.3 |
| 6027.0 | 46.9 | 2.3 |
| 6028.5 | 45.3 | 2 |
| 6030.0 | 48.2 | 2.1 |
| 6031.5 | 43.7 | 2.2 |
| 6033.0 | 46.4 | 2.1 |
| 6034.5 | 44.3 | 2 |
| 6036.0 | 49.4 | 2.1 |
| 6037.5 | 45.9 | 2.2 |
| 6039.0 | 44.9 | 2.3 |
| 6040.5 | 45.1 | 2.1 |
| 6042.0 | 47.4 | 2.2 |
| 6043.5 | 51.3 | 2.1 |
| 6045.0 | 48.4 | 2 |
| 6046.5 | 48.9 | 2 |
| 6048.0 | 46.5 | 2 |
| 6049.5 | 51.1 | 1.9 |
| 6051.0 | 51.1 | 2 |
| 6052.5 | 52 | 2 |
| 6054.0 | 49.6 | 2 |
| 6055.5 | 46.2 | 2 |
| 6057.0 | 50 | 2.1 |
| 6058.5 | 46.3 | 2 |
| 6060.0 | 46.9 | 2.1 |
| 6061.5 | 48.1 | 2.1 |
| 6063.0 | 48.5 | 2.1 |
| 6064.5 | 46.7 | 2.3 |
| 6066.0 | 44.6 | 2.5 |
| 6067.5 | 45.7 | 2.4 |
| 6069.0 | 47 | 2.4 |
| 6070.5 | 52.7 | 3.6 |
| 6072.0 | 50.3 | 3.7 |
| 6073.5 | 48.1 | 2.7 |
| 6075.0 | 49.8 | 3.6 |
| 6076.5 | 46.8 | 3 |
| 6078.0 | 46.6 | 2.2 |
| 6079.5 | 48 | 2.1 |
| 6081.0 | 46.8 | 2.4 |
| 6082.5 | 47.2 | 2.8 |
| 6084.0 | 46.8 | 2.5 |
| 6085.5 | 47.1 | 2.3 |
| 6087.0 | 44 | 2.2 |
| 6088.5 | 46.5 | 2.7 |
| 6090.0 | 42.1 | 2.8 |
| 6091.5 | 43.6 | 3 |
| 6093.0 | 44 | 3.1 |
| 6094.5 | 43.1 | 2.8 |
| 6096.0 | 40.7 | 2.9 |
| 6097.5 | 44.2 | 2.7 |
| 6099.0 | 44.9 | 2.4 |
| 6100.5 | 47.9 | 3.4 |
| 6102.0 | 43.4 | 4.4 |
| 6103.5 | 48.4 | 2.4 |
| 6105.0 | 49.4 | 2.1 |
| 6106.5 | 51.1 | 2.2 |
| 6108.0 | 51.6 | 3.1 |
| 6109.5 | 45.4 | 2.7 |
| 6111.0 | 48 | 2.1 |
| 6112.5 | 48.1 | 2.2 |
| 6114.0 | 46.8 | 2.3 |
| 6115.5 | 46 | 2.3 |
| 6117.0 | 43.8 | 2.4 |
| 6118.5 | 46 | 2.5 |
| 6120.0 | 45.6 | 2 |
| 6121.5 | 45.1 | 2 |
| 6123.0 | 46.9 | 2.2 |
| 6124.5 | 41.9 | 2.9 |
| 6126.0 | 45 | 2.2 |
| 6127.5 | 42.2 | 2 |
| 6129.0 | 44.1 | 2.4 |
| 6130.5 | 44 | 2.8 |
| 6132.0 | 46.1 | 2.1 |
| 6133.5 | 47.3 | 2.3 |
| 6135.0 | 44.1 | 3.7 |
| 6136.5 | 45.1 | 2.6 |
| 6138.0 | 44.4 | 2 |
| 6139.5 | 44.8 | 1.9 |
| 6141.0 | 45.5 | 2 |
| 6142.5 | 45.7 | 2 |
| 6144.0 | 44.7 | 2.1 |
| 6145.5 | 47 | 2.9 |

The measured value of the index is 2.6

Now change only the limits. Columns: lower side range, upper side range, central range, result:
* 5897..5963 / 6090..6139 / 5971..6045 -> -1.62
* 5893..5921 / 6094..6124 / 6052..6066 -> -0.78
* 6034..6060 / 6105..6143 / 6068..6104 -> 0.58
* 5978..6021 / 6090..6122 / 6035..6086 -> -1.93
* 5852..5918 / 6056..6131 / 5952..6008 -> -2.36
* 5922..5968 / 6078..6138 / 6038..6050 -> -0.46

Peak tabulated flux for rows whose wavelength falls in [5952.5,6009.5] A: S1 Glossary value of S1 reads 49.6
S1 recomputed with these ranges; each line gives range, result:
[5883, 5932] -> 49.2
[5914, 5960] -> 51.4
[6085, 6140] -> 51.6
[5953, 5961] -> 47.4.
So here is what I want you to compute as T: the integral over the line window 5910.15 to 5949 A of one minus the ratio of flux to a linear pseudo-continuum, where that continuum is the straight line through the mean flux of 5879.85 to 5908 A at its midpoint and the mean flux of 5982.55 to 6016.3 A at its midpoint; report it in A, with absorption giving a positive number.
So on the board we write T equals -4.3 A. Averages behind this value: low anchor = 39.4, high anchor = 46.6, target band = 46.4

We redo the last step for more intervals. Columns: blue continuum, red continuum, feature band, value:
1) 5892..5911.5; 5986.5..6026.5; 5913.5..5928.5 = -1.7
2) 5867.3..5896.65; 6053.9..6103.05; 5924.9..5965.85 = -3.2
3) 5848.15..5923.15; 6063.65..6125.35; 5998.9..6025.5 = -0.8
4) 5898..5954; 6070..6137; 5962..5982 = -0.6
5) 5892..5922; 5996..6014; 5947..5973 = -1.1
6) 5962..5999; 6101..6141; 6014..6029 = 0.0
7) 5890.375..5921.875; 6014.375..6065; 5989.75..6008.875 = -0.2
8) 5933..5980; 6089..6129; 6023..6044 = -0.1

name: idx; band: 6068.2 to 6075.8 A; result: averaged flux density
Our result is 49.5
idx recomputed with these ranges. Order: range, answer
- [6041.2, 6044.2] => 49.2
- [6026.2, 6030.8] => 46.8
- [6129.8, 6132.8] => 45.1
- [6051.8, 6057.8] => 49.4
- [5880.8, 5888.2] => 40.4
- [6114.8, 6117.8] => 44.9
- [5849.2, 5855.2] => 48.4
